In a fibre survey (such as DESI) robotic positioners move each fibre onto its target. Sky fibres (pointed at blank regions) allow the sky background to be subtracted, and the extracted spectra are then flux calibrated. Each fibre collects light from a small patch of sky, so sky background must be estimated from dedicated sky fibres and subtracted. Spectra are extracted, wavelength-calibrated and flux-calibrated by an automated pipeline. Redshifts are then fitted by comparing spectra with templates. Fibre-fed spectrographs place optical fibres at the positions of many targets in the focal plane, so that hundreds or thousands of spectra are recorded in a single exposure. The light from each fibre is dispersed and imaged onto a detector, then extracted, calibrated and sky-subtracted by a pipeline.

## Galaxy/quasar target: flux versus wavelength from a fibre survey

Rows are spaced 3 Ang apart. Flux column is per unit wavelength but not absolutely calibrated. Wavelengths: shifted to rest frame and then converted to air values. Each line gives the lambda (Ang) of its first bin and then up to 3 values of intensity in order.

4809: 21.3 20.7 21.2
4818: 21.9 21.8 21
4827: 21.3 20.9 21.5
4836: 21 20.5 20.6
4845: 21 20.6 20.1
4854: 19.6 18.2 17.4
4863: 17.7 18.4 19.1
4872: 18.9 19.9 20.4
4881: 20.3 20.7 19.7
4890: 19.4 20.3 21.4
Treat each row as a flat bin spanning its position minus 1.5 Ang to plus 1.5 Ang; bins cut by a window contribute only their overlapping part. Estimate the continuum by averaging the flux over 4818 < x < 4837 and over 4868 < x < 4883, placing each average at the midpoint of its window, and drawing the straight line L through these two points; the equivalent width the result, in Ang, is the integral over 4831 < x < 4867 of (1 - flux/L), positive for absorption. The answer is 1.5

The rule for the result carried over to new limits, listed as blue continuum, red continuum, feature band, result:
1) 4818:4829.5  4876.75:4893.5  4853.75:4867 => 1.6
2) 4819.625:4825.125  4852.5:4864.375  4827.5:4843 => -0.5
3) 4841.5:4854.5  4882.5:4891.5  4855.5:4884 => 1.6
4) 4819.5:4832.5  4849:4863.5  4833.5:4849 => -0.6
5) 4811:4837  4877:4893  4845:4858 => 0.6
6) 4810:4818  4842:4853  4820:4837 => -0.3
